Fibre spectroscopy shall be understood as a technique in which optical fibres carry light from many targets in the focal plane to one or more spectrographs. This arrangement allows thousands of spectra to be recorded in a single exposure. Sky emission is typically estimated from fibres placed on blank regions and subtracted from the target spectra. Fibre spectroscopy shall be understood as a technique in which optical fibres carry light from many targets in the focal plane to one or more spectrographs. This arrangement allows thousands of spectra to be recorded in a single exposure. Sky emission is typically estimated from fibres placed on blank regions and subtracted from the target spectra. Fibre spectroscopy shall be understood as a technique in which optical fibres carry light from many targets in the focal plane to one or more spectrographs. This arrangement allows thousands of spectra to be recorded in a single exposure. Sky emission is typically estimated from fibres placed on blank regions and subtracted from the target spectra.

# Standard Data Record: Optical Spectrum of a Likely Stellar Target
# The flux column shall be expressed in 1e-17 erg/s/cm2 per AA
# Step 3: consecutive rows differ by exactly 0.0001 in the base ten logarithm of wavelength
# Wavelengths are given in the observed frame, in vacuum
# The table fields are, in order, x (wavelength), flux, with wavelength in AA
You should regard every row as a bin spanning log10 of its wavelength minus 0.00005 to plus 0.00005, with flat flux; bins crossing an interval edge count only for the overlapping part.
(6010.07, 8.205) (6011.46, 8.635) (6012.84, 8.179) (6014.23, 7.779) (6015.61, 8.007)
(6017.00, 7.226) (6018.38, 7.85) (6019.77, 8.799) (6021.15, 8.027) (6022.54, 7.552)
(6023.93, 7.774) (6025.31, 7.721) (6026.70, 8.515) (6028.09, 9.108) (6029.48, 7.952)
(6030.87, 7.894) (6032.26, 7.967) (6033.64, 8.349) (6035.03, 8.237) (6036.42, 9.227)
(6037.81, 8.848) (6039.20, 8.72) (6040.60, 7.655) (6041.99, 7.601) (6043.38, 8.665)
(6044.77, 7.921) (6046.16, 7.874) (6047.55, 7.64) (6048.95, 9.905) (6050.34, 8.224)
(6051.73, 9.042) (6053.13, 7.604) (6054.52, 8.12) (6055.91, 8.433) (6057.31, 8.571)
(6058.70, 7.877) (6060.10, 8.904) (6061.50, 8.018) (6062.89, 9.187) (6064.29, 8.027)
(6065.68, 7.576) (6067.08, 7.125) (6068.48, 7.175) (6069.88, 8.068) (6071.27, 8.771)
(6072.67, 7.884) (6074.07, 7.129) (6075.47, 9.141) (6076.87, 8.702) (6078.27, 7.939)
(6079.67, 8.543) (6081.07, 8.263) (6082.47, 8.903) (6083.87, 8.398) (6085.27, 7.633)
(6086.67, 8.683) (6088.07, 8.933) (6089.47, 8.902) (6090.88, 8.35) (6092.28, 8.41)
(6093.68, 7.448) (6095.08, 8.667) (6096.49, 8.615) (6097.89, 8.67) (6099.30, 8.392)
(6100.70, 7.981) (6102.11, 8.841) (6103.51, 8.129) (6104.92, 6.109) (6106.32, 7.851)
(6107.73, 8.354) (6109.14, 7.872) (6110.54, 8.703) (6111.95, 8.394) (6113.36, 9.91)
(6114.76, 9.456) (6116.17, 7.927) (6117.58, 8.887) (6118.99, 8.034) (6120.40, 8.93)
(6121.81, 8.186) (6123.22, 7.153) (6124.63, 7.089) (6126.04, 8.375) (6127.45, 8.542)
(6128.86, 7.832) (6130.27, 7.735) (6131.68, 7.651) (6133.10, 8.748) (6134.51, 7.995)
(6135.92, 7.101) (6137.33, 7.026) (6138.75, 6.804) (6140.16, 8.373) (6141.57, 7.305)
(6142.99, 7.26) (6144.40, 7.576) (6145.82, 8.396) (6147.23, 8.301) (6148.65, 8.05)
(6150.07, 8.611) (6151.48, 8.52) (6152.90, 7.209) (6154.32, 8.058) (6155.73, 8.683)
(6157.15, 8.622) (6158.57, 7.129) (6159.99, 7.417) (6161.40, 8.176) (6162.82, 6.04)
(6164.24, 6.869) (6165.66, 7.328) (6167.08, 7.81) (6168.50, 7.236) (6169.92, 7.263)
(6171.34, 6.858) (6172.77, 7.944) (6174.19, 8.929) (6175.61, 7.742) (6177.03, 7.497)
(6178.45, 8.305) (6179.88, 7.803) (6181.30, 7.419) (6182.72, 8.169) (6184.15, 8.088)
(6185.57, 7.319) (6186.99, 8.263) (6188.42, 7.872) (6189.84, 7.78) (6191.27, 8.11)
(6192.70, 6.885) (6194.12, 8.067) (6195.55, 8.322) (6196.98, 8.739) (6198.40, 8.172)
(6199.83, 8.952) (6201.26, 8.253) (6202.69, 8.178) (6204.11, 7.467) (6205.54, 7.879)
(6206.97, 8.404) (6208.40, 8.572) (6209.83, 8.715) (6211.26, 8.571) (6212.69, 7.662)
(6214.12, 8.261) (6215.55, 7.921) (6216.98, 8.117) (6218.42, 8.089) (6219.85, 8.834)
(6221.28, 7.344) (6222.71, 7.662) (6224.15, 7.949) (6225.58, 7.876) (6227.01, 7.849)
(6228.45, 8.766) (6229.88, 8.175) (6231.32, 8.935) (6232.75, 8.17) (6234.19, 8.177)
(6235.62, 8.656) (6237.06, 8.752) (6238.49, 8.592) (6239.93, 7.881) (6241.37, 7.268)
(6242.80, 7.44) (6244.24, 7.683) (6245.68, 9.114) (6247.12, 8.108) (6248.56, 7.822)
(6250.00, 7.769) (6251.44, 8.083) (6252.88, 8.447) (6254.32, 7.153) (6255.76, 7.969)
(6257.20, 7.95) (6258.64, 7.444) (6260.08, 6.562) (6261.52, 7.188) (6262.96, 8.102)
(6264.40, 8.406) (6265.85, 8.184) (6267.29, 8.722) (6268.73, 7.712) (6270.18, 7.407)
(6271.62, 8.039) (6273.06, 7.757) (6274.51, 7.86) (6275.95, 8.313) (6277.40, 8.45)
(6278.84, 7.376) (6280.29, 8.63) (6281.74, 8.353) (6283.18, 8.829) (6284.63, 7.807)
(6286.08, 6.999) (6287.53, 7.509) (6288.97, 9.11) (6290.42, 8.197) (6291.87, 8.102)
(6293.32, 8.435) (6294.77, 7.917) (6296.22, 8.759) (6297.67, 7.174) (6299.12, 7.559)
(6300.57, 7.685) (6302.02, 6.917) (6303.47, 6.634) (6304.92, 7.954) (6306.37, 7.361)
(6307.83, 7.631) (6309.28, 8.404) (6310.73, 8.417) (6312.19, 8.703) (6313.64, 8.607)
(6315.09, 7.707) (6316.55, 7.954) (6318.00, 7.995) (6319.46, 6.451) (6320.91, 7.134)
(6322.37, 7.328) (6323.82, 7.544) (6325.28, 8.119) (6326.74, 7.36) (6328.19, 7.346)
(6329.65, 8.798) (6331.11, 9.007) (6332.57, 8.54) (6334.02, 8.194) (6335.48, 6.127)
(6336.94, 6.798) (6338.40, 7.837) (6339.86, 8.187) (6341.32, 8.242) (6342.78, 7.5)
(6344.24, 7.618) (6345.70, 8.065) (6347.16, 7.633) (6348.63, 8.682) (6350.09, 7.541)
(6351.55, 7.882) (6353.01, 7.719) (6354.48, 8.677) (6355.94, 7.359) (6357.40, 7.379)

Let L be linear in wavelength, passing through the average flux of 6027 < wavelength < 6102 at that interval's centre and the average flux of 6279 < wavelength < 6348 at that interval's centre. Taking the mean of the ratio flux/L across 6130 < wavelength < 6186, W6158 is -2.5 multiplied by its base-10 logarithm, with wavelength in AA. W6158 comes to 0.054 mag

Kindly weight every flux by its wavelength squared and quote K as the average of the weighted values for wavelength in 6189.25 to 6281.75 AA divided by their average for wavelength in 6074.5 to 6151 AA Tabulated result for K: 1.0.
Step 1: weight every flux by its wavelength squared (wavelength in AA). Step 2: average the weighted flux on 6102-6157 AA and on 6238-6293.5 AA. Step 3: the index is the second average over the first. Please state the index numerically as 1.03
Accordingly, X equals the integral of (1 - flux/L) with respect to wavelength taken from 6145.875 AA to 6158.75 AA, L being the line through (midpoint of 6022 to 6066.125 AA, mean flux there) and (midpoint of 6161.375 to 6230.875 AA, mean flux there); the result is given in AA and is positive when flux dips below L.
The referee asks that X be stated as -0.25 AA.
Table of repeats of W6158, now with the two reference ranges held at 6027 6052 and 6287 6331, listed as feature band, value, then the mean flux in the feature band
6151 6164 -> 0.06 mag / 7.72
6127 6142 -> 0.06 mag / 7.73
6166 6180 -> 0.05 mag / 7.72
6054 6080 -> 0.02 mag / 8.16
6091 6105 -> 0.00 mag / 8.23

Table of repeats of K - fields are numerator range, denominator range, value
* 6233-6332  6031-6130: 1.02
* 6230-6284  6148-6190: 1.06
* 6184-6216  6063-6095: 1.03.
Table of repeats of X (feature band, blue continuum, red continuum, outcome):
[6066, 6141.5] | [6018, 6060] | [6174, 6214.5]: 0.3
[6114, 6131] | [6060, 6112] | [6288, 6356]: 0.0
